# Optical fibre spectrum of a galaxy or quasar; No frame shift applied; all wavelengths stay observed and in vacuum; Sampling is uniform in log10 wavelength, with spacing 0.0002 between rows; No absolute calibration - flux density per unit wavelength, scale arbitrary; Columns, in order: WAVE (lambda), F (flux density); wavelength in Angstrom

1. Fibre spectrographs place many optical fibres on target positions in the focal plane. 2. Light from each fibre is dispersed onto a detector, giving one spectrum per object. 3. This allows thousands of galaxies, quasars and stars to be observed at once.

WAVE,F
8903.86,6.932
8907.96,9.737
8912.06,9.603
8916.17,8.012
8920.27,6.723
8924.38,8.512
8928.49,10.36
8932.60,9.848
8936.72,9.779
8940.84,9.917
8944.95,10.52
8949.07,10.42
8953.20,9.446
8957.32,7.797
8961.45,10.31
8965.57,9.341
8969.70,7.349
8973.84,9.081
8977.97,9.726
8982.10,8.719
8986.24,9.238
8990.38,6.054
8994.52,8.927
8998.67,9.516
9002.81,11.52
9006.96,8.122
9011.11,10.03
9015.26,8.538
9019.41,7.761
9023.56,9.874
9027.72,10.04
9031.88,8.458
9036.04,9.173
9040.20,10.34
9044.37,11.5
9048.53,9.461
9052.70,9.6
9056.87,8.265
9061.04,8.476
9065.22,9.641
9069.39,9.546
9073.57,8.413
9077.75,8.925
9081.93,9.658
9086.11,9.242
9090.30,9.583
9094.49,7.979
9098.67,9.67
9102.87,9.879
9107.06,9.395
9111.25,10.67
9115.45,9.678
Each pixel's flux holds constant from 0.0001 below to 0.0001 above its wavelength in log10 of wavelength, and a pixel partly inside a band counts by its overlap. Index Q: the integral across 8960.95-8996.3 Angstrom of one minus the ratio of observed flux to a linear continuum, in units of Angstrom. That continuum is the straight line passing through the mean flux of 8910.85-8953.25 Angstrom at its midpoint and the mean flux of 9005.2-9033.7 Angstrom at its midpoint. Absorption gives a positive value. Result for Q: 1.9 Angstrom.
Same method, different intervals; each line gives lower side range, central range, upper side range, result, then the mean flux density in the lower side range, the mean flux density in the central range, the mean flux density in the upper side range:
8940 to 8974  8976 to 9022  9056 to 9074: 1.3 Angstrom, 9.35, 8.93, 8.95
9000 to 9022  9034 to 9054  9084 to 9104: -1.7 Angstrom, 9.22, 10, 9.24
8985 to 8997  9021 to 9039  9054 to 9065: -2.1 Angstrom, 8.04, 9.39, 8.67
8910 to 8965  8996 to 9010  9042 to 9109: -0.6 Angstrom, 9.33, 9.7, 9.33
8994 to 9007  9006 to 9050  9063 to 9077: 0.6 Angstrom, 9.81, 9.42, 9.16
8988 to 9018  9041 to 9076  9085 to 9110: -0.9 Angstrom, 8.93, 9.39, 9.34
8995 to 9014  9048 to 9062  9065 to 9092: 0.7 Angstrom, 9.67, 8.93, 9.26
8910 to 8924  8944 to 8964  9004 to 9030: -2.6 Angstrom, 8.16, 9.64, 9.14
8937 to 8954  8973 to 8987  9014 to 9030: 0.6 Angstrom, 10.1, 9.2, 9.07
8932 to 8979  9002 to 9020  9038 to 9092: 0.5 Angstrom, 9.44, 9.15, 9.43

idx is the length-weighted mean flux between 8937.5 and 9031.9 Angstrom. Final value 9.18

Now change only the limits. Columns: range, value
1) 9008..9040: 9.17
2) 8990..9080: 9.25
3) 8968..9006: 8.89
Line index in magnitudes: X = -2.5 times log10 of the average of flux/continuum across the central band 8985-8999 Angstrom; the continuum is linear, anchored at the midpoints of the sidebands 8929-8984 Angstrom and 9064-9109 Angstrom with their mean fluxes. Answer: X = 0.140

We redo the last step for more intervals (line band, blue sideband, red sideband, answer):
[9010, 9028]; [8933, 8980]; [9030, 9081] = 0.03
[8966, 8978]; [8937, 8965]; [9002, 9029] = 0.11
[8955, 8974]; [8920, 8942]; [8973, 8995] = 0.01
